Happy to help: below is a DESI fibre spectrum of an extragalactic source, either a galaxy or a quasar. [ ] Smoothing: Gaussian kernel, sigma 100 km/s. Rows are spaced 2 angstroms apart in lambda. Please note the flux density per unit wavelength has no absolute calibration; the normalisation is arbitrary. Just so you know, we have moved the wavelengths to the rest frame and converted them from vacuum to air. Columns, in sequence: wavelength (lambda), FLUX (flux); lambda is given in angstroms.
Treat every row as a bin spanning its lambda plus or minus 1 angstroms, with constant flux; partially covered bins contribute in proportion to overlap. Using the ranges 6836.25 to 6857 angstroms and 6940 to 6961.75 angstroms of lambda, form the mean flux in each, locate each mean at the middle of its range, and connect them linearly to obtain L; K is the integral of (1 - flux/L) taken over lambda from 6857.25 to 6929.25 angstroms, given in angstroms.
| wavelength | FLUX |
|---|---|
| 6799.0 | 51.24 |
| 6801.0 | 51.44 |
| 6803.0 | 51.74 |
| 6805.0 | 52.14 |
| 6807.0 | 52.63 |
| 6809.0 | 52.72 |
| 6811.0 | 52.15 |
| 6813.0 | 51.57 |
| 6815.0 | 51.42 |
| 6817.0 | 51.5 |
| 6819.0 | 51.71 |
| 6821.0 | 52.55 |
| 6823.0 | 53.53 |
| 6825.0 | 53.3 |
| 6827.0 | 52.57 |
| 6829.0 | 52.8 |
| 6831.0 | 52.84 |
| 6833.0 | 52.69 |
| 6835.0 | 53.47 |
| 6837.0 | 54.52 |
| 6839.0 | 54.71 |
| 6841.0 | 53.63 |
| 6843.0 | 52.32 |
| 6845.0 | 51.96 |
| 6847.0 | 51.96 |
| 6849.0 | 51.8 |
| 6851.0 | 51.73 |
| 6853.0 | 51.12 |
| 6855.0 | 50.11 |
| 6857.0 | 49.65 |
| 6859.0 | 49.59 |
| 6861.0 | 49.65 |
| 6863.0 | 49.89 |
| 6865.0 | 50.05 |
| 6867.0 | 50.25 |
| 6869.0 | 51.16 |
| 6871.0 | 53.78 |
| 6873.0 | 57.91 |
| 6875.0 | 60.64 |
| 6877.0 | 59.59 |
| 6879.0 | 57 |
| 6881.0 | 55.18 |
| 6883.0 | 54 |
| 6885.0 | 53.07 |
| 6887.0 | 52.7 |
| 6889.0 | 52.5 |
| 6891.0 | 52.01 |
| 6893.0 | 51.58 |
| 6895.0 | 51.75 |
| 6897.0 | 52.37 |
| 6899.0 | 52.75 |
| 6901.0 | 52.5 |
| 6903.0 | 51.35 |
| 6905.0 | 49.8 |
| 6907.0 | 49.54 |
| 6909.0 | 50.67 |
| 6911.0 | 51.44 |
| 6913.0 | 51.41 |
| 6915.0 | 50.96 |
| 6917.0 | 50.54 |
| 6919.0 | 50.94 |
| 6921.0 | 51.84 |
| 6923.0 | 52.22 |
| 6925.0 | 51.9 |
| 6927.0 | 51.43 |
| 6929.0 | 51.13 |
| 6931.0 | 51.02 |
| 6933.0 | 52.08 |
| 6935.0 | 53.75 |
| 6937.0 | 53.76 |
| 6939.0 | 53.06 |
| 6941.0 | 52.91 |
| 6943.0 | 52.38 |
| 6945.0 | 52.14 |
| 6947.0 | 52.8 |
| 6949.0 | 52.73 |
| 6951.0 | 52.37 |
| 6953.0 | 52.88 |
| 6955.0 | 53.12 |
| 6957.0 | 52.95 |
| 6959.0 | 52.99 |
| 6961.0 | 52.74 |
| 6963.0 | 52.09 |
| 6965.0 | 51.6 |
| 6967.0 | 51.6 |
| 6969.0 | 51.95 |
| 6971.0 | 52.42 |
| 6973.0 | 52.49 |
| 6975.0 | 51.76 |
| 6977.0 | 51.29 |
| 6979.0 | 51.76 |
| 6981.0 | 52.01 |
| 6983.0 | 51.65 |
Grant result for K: 0.1 angstroms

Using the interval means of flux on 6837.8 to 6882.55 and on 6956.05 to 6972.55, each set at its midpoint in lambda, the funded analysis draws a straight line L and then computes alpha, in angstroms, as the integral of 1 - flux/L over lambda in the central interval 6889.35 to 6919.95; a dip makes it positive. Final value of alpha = 0.77 angstroms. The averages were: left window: 52.9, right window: 52.3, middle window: 51.3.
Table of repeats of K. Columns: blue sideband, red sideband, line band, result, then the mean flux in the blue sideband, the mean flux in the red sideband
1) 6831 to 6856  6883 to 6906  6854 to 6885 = -0.5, 52.5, 52.1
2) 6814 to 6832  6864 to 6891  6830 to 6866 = 1.1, 52.5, 54.4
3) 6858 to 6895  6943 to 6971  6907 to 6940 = 0.7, 53.3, 52.5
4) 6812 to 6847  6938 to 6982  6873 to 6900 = -0.9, 52.7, 52.4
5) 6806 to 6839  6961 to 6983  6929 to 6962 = -0.4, 52.7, 51.9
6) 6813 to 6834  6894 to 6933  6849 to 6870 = 0.7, 52.4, 51.4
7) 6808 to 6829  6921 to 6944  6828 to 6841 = -0.3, 52.3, 52.3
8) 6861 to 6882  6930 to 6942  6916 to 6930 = 0.4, 54.3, 52.8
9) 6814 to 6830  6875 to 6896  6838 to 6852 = 0.1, 52.4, 54.3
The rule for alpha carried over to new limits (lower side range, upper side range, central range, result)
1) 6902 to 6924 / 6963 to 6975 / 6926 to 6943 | -0.3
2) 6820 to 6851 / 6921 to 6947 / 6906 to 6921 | 0.5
